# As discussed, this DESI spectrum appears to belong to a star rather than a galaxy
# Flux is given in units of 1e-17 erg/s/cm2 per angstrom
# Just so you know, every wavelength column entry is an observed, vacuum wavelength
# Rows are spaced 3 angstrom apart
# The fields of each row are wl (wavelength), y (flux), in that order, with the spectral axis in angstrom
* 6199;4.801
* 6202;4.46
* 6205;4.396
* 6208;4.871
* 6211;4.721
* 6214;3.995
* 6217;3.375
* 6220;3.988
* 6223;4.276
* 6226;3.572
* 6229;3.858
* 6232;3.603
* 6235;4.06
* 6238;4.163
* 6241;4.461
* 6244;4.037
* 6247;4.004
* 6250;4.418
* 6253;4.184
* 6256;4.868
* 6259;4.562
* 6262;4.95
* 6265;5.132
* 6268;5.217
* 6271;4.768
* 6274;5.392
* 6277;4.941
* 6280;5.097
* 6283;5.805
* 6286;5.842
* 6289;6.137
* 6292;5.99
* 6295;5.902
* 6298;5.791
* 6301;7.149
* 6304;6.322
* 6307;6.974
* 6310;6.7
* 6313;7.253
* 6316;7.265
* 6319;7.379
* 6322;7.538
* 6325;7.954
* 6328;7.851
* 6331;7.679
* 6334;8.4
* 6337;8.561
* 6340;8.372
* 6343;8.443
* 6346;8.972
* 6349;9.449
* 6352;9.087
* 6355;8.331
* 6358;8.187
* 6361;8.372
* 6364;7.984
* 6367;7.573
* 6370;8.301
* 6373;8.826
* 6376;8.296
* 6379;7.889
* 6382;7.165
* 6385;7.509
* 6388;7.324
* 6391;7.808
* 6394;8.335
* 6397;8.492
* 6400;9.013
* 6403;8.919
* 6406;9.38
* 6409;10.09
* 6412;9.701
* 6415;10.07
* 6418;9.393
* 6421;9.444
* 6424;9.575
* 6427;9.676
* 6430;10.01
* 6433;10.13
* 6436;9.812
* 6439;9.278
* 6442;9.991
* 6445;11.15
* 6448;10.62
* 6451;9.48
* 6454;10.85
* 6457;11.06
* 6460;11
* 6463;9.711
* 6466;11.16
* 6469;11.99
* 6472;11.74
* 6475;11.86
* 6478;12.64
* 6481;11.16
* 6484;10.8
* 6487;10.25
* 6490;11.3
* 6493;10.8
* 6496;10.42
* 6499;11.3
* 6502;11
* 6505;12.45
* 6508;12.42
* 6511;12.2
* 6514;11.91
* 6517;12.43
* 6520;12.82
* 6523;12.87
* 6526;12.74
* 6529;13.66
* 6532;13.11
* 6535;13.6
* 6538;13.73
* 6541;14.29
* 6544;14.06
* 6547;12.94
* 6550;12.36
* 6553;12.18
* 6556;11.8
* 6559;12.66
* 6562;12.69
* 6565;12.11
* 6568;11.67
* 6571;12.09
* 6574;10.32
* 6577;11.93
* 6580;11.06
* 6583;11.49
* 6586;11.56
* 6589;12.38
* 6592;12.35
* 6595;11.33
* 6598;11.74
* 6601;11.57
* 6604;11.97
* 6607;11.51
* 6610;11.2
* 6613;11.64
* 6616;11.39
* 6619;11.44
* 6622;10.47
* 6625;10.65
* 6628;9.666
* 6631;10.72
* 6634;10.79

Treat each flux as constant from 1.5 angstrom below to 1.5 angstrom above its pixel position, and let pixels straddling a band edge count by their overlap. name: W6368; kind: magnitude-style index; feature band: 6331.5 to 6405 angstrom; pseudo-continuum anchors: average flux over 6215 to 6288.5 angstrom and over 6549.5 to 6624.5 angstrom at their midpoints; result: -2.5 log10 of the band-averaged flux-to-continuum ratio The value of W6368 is -0.19 mag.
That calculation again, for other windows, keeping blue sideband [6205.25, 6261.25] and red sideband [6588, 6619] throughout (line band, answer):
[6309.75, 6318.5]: -0.225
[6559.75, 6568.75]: -0.127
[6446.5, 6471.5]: -0.225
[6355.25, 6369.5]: -0.187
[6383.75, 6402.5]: -0.098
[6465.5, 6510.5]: -0.221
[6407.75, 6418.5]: -0.249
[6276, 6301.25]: -0.096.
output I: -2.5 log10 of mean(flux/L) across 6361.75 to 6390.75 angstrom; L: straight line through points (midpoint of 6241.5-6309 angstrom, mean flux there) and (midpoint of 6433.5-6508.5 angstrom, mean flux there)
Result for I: 0.044 mag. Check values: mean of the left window 5.34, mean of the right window 10.9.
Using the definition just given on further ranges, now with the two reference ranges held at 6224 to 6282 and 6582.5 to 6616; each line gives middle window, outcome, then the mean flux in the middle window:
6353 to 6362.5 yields -0.24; 8.34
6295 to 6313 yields -0.18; 6.59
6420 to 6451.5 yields -0.20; 9.95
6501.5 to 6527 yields -0.24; 12.4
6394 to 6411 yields -0.20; 9.12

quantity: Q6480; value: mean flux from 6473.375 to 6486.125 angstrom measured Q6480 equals 11.5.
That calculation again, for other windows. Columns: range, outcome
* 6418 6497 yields 10.6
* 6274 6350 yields 7.06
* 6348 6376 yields 8.43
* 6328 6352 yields 8.54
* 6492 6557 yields 12.5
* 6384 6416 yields 8.79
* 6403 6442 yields 9.69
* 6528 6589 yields 12.5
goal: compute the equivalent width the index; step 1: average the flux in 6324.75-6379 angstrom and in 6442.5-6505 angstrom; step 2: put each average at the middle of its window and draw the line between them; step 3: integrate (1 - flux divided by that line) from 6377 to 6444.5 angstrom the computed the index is 4.2 angstrom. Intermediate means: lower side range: 8.37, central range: 9.07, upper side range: 11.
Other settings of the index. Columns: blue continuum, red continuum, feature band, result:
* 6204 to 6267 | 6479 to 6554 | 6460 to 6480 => -0.9 angstrom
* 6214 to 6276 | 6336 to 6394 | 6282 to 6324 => -2.5 angstrom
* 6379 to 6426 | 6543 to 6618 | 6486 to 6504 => -0.9 angstrom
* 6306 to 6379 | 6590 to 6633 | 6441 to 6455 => -1.6 angstrom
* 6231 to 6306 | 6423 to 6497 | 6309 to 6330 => -2.7 angstrom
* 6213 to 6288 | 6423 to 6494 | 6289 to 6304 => -0.8 angstrom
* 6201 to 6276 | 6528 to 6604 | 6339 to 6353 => -3.8 angstrom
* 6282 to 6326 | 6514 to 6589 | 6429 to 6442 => -0.1 angstrom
